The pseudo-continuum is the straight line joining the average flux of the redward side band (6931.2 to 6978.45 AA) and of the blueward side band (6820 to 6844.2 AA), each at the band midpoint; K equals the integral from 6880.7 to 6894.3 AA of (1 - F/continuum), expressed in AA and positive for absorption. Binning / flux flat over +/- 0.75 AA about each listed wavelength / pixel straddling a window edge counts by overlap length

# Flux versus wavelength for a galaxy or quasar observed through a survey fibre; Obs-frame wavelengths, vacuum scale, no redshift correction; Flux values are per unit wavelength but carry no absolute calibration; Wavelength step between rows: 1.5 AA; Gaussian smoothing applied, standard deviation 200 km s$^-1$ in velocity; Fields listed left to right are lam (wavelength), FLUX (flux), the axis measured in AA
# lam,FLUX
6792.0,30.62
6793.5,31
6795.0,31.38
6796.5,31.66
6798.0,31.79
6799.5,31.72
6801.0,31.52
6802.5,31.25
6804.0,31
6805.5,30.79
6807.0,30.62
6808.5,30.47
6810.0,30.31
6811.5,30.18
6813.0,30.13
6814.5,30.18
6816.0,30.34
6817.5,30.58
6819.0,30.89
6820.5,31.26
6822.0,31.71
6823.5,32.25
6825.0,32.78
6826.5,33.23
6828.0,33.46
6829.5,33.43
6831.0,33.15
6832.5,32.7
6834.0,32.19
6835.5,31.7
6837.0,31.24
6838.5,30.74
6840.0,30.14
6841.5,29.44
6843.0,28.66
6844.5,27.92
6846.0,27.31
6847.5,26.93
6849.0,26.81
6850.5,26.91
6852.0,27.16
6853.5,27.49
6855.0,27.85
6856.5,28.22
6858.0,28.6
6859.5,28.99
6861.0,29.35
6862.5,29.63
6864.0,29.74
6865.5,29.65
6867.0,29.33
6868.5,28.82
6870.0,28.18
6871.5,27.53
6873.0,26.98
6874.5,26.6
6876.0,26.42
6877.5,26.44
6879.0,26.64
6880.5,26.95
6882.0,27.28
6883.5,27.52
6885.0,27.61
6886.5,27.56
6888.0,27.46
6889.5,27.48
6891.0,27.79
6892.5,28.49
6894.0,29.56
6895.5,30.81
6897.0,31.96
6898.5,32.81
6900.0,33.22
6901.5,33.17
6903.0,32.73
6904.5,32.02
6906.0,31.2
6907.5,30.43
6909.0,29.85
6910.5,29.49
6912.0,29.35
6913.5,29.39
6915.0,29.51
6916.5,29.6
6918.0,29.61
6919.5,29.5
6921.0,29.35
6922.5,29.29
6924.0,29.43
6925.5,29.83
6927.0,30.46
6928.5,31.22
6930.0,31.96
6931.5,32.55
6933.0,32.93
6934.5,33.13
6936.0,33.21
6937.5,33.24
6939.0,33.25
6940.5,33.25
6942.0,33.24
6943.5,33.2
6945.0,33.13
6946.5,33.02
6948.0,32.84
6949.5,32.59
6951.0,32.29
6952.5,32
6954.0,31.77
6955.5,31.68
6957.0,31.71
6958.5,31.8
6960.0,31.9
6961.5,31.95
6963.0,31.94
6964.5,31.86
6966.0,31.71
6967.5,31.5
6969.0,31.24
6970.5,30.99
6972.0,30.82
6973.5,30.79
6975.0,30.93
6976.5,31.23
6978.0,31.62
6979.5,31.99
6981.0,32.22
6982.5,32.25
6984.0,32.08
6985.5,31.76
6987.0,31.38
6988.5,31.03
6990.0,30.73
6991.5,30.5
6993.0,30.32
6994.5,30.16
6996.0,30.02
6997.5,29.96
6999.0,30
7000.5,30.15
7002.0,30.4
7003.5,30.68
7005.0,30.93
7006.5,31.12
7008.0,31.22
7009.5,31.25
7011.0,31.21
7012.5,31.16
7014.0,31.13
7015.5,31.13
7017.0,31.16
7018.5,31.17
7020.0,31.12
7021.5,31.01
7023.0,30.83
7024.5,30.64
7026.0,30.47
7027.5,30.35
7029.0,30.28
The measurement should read 1.8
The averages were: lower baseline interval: 31.7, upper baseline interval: 32.2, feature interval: 27.8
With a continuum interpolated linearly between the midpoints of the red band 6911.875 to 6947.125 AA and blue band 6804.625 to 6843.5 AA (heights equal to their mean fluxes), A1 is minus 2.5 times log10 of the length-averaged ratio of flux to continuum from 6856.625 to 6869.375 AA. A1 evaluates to 0.08 mag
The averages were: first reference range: 31.3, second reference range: 31.4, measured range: 29.2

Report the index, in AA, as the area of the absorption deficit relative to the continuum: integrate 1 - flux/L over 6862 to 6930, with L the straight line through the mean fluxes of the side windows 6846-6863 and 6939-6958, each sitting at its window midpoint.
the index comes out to 1.5 AA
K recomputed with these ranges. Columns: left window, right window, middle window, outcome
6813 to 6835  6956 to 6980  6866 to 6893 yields 3.6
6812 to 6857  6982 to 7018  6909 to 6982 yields -1.9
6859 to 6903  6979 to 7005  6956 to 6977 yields -0.7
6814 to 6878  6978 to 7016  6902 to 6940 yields -0.8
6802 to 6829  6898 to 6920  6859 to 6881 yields 2.0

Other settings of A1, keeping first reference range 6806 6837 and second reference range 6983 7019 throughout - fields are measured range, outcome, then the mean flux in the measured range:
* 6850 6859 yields 0.13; 27.8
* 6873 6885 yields 0.17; 26.9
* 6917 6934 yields 0.02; 30.6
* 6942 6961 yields -0.04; 32.4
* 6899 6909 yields -0.03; 32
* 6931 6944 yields -0.07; 33.1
